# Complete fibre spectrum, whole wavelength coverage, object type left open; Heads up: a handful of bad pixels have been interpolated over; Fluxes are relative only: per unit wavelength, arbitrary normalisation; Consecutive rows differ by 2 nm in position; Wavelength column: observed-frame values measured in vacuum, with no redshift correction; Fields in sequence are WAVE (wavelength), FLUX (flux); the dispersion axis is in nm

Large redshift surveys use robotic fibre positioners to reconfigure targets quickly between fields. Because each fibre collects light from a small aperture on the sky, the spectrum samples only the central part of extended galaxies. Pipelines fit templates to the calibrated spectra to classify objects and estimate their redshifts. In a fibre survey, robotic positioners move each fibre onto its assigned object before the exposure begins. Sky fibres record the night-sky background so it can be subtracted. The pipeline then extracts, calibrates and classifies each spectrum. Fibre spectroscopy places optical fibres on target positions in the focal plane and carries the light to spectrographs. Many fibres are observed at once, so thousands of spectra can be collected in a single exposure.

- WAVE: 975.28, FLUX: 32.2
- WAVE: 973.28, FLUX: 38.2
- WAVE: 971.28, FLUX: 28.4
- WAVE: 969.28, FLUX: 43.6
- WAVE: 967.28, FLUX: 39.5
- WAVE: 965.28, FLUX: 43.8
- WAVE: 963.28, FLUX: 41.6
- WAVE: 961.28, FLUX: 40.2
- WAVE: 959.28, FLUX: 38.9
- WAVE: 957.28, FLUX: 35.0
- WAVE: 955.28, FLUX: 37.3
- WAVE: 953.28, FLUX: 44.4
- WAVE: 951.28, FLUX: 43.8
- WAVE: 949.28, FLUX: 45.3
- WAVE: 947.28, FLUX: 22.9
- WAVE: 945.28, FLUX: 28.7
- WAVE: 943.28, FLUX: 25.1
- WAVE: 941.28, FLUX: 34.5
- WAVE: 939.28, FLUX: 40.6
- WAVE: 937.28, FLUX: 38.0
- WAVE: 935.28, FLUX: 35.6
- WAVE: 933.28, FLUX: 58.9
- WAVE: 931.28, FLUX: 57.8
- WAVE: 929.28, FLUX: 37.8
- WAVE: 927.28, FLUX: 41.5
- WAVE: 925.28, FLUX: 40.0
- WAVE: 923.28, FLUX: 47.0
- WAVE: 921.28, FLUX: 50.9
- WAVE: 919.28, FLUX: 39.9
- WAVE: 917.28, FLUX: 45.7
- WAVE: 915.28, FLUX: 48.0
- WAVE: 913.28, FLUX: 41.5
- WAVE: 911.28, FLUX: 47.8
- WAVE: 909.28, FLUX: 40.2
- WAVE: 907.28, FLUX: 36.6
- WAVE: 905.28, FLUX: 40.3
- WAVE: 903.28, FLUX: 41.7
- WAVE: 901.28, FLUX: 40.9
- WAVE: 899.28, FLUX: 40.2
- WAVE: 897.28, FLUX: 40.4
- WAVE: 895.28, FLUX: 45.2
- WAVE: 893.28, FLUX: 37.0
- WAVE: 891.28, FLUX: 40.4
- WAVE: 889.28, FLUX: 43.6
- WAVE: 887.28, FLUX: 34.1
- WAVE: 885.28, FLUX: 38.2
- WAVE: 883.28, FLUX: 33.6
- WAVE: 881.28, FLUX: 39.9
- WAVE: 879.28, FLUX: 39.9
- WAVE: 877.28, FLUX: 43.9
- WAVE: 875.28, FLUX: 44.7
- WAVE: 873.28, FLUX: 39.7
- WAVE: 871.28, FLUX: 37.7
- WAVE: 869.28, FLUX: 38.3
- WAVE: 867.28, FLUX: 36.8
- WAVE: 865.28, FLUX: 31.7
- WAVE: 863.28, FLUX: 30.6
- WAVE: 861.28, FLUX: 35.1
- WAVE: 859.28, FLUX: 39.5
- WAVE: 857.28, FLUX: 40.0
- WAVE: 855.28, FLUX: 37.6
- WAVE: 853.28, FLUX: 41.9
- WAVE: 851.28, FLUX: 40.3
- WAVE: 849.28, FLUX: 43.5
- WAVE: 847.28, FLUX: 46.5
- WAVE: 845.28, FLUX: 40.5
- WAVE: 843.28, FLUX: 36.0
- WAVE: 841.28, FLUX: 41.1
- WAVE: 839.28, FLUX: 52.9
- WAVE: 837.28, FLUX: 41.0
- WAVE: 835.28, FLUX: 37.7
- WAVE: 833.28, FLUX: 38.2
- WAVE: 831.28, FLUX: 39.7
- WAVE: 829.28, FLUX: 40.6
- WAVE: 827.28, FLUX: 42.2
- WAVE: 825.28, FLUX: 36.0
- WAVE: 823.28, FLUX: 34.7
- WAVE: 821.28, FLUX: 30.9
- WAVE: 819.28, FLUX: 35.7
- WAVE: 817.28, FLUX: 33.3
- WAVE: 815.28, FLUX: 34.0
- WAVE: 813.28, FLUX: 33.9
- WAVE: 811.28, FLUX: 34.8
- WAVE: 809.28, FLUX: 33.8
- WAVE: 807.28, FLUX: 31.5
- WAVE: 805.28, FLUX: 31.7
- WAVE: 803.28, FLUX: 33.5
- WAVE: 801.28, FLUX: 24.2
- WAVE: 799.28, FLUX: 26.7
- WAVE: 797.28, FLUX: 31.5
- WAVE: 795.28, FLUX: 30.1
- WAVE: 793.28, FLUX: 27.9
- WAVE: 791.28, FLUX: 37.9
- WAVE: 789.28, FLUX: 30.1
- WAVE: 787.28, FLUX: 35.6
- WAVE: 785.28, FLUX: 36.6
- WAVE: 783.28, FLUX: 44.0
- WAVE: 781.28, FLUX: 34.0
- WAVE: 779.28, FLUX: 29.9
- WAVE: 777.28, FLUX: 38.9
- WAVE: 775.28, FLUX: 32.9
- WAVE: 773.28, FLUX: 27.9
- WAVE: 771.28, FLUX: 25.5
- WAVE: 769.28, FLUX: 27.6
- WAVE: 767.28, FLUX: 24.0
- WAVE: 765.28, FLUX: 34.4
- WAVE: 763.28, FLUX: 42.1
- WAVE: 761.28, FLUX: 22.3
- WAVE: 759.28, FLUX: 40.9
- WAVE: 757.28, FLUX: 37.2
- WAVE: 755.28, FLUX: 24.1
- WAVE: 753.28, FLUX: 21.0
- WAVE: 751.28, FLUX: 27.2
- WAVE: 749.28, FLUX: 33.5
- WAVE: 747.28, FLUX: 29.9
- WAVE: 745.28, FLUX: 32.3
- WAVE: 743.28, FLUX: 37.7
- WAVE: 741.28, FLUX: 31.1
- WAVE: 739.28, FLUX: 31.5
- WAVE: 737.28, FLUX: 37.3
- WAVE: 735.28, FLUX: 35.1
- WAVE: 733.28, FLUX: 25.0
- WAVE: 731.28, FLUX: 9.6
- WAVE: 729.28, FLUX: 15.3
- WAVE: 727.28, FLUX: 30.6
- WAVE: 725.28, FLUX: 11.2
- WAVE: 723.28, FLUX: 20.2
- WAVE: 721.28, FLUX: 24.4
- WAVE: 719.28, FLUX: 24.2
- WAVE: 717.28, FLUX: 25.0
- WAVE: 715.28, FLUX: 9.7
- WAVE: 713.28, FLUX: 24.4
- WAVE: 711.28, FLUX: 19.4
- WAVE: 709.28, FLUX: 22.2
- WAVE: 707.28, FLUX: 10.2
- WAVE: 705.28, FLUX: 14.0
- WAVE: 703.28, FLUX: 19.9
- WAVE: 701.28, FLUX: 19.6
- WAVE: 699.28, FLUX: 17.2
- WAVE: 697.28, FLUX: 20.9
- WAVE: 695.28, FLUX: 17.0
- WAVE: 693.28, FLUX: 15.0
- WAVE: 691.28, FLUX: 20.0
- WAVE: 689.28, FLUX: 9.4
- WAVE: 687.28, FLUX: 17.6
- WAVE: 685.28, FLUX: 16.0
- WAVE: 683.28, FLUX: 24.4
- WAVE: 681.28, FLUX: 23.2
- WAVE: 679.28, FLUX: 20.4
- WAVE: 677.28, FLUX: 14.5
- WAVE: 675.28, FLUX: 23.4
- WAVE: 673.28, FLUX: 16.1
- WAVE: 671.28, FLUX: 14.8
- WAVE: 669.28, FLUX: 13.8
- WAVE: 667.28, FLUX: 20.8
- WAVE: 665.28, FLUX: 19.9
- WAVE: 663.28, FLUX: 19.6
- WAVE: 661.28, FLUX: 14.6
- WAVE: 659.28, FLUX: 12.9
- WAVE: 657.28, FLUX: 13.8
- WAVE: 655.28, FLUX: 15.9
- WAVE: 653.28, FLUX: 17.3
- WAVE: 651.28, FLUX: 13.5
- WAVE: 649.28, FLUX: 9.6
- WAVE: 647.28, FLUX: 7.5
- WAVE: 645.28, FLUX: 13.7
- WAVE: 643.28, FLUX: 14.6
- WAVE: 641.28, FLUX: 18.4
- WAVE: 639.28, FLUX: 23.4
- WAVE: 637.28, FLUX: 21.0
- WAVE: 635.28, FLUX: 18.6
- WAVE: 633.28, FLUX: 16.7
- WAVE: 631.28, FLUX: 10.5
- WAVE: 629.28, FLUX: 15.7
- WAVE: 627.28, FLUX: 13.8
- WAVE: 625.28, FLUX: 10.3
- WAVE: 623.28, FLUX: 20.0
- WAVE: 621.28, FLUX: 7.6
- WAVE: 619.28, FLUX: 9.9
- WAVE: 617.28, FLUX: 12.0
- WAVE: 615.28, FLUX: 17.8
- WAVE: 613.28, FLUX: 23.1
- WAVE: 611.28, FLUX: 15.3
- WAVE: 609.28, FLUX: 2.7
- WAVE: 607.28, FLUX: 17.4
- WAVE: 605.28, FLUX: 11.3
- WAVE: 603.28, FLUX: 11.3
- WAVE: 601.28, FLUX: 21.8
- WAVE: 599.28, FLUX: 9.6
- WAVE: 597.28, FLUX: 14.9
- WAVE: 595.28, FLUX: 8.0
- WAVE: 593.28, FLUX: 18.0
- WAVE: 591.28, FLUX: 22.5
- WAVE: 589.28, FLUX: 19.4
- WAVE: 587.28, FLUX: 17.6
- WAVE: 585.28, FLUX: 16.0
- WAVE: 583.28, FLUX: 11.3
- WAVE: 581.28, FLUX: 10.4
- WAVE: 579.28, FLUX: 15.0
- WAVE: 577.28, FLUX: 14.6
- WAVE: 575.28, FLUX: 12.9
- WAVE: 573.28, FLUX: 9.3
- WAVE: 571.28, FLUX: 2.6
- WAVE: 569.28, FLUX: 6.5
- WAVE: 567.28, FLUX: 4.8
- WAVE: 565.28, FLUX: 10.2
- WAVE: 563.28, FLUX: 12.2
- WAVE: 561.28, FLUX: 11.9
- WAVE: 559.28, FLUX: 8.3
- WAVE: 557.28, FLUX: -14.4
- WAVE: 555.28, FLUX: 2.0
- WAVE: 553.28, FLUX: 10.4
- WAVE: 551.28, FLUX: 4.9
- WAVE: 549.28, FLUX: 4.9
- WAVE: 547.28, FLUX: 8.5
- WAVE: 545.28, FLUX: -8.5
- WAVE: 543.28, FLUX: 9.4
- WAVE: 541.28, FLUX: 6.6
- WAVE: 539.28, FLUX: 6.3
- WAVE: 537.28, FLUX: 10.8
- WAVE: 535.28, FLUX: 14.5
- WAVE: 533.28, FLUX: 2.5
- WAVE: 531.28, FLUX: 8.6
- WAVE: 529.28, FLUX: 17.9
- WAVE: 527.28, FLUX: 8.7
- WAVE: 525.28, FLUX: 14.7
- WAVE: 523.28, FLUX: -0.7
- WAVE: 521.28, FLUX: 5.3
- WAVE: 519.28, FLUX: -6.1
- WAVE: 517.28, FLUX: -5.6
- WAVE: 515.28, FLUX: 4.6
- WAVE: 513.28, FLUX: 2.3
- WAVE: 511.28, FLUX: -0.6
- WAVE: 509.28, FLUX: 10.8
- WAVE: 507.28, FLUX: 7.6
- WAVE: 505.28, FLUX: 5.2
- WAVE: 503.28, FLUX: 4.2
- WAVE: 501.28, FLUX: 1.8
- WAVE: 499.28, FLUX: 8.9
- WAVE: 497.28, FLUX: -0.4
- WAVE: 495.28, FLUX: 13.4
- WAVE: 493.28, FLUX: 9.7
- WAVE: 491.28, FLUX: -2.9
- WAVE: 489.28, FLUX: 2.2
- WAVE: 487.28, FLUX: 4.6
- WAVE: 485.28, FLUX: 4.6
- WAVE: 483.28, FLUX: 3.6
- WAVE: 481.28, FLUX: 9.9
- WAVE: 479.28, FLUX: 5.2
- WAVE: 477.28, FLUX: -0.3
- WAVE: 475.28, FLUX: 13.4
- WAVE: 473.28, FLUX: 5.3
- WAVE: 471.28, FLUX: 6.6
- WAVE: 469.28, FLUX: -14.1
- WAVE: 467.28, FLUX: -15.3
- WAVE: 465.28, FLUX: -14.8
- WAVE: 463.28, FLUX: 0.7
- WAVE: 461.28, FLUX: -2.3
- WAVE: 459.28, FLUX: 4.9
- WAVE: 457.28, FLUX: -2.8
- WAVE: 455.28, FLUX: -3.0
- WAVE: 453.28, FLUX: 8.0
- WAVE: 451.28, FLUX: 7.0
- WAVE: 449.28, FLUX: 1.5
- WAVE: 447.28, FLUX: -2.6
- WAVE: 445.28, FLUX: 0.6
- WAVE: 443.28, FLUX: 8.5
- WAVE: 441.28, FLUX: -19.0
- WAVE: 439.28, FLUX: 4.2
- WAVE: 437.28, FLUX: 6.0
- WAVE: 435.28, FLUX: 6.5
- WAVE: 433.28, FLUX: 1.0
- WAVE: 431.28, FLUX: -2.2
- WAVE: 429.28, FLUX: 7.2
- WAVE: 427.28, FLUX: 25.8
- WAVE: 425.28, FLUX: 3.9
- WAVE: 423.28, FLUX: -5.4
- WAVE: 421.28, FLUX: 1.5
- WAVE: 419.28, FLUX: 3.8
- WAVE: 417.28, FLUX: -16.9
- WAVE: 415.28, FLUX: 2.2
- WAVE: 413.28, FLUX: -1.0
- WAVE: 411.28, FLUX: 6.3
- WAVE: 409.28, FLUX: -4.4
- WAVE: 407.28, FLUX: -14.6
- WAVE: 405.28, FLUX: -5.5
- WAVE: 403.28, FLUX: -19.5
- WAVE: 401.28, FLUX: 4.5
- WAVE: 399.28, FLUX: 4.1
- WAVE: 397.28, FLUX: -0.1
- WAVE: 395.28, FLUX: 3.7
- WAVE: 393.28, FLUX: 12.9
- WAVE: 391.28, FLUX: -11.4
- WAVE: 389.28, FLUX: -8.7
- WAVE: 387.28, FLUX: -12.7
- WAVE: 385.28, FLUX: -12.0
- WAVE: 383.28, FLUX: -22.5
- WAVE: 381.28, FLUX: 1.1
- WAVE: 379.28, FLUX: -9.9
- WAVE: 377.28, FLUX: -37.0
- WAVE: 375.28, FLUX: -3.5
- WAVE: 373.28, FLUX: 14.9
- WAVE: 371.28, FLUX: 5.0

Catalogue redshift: 0.841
